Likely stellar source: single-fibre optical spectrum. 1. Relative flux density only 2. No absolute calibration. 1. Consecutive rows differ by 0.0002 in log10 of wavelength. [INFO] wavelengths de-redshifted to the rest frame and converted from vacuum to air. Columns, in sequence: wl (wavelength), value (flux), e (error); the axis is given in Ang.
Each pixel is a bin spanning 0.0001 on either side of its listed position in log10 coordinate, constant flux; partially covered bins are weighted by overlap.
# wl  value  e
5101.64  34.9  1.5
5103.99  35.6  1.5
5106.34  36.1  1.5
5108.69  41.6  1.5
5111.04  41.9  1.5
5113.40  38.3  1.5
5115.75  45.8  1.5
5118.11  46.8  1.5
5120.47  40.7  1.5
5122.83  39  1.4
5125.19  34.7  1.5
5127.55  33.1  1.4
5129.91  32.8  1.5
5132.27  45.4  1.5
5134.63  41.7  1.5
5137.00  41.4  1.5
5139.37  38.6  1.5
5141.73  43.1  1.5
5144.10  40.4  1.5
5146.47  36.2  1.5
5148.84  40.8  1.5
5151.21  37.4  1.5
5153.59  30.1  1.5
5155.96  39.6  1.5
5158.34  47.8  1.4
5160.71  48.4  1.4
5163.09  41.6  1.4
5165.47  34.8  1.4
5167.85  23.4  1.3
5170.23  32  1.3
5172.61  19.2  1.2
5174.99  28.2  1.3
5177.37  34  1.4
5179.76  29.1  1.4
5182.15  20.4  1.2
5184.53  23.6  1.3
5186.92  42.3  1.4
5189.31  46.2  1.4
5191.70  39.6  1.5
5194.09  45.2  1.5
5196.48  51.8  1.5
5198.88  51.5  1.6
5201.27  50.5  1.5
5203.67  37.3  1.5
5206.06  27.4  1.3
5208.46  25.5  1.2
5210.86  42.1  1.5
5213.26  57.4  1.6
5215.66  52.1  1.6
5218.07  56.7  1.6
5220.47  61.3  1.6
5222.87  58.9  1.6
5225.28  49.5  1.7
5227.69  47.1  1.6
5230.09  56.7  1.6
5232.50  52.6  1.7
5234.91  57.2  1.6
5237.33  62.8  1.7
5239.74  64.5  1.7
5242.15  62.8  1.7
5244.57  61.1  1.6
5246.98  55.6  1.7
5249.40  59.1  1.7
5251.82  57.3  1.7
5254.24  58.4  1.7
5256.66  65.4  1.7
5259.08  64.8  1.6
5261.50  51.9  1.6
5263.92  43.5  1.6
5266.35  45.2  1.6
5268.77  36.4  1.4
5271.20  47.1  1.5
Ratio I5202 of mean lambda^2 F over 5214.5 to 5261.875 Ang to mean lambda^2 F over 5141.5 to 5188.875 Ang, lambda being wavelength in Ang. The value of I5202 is 1.7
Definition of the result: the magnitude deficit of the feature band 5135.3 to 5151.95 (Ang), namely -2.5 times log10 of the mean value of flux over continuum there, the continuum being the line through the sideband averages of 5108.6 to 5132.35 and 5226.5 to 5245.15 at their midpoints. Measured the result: 0.09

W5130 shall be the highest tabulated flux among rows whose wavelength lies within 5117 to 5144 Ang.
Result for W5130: 46.8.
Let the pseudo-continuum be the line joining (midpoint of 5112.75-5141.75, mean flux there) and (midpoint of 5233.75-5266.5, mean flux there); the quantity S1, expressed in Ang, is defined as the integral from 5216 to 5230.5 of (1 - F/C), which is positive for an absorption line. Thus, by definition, -0.1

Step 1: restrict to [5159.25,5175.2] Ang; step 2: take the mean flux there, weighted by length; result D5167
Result 33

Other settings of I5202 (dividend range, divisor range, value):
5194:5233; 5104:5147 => 1.26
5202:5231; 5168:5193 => 1.55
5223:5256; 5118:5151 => 1.52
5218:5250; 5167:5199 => 1.71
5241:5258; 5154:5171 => 1.63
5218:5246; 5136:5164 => 1.47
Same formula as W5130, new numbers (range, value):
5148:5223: 61.3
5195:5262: 65.4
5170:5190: 46.2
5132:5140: 45.4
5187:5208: 51.8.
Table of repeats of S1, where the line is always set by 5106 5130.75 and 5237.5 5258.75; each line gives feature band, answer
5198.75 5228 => 4.2 Ang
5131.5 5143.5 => 0.2 Ang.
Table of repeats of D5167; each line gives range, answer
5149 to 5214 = 37.2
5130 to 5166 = 40.4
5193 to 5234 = 48.5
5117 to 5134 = 39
